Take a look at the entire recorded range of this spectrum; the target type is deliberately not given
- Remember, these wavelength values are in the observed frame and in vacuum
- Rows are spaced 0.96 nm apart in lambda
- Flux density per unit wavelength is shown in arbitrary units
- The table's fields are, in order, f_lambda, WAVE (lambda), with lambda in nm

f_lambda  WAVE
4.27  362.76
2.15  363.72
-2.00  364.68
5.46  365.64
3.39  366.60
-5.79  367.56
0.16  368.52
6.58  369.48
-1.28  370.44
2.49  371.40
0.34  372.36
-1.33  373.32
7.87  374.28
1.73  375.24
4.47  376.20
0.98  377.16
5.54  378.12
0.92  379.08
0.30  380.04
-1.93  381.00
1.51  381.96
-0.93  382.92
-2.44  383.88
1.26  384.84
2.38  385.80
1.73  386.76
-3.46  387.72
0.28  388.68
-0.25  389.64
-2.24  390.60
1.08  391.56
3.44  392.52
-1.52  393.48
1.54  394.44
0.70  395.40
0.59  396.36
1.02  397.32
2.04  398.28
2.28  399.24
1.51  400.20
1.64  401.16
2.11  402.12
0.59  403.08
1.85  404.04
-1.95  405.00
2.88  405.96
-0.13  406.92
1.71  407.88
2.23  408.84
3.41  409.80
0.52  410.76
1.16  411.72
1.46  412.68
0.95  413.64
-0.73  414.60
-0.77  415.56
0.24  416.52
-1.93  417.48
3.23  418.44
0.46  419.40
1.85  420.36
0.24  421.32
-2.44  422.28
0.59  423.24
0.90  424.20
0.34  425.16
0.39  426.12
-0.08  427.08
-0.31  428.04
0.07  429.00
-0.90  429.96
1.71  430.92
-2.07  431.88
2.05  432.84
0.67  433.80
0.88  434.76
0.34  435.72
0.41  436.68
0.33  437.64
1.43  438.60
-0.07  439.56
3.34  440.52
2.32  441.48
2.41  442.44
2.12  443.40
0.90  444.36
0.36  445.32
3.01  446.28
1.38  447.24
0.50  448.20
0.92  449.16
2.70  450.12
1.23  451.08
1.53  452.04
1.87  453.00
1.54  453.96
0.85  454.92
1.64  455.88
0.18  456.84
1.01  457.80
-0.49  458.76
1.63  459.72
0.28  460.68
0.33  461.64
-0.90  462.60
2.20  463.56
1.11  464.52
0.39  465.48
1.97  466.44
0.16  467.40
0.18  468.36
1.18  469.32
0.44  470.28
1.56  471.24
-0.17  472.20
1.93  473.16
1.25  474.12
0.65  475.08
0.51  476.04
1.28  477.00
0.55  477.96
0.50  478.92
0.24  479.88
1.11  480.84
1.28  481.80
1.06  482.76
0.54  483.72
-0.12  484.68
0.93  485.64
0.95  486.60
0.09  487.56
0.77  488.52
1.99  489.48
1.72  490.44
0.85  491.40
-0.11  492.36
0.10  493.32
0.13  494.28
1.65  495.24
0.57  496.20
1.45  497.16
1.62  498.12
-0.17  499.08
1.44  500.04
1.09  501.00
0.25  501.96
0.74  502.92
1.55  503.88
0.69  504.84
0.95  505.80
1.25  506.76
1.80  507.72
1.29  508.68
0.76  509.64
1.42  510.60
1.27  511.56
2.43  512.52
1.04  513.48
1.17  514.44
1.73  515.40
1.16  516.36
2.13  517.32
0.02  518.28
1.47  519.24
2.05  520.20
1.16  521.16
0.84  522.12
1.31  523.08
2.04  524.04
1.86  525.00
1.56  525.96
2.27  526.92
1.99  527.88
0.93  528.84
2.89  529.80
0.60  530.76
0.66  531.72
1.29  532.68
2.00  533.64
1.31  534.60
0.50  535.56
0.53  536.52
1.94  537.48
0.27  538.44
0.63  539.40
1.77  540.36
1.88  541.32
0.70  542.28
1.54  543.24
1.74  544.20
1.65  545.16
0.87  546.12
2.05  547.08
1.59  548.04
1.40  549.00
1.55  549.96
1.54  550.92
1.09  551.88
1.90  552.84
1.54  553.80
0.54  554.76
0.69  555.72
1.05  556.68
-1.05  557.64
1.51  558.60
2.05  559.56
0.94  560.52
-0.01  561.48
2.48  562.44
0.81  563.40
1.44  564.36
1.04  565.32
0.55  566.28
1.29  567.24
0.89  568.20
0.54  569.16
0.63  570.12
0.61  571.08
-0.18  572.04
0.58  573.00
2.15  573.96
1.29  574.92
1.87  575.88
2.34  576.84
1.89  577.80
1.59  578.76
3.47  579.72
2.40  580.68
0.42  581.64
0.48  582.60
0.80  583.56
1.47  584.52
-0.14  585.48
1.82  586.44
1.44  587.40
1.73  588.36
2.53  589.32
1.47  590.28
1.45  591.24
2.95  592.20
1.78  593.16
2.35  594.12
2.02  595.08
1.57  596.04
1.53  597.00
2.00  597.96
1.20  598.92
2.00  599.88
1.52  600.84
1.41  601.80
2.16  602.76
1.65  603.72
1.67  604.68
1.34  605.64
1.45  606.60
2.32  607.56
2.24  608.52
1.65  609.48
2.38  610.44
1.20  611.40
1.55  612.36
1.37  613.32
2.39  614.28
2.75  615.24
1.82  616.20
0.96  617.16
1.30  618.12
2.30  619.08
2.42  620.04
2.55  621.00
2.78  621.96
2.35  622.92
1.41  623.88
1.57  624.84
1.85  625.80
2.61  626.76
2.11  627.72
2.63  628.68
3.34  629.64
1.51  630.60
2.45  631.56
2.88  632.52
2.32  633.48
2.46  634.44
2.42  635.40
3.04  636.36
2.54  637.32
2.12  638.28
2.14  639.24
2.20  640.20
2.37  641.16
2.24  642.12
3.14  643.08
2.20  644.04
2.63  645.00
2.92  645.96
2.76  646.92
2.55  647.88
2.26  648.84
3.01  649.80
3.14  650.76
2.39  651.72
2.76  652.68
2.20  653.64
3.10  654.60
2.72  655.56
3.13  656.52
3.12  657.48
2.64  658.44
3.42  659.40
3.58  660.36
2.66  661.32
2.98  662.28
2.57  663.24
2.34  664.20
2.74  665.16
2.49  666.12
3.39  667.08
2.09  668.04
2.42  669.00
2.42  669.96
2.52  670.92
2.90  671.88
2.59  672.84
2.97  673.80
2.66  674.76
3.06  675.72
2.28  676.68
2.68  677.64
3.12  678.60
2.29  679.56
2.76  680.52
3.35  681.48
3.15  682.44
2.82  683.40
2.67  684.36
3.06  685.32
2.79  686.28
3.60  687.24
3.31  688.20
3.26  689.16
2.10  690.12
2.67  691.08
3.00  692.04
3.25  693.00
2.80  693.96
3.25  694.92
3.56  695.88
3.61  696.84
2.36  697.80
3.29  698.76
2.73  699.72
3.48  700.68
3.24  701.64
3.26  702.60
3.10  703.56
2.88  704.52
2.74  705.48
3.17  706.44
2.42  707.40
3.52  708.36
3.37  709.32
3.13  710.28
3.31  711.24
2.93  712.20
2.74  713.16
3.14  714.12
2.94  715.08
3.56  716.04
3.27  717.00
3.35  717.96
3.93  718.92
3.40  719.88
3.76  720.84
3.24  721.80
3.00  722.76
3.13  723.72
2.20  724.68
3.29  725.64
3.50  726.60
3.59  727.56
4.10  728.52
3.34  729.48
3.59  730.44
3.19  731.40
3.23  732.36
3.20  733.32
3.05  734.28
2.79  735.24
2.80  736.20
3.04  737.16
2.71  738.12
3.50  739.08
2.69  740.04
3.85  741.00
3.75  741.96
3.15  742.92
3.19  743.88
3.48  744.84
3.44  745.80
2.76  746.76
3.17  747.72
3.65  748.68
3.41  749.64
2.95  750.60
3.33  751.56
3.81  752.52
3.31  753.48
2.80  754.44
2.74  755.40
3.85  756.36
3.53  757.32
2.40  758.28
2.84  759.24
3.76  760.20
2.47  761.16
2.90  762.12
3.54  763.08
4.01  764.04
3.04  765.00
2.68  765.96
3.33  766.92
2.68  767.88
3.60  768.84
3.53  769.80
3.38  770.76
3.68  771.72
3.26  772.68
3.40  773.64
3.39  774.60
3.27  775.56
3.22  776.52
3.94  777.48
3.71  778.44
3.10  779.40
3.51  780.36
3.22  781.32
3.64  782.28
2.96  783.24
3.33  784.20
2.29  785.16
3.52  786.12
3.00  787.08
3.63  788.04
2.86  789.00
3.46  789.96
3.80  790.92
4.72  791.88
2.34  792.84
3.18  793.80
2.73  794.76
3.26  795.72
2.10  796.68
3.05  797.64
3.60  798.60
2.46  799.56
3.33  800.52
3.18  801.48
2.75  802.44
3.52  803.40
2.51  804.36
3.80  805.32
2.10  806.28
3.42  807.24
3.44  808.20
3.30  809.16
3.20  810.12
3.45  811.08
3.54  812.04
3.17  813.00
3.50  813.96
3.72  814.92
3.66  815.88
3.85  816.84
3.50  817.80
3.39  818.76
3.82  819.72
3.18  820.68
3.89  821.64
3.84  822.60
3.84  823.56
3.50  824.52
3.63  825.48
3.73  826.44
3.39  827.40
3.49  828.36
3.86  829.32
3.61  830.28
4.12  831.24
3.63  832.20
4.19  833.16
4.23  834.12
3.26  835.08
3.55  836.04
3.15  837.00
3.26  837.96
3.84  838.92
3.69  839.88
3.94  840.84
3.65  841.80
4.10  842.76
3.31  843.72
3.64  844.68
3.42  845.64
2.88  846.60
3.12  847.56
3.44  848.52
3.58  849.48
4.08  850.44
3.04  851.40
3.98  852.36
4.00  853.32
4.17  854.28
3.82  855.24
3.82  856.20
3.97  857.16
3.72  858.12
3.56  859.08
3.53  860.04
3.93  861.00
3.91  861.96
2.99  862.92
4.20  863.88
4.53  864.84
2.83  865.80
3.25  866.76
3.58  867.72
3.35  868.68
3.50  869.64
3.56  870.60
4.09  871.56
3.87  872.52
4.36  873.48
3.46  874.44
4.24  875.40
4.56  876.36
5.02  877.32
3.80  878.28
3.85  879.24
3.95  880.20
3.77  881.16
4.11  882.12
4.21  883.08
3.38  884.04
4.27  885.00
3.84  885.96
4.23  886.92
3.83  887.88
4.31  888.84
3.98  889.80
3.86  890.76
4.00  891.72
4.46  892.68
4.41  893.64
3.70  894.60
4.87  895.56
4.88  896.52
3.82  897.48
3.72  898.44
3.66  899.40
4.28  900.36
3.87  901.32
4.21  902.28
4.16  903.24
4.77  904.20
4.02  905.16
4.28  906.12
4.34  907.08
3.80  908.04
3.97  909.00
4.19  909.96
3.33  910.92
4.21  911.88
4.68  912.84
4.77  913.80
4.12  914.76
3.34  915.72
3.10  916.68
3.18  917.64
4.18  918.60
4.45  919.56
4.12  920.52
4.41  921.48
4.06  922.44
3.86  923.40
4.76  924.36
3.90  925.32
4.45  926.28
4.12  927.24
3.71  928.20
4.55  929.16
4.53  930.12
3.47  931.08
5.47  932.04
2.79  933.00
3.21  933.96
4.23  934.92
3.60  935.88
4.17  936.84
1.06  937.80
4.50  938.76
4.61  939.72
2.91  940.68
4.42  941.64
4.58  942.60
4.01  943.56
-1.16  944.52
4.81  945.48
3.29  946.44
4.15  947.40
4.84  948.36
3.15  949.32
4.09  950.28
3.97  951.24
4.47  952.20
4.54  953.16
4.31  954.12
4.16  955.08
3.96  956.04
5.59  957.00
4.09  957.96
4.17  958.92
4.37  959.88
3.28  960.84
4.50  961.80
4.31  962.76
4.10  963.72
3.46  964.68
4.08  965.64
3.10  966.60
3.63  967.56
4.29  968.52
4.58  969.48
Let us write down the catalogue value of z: 0.555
